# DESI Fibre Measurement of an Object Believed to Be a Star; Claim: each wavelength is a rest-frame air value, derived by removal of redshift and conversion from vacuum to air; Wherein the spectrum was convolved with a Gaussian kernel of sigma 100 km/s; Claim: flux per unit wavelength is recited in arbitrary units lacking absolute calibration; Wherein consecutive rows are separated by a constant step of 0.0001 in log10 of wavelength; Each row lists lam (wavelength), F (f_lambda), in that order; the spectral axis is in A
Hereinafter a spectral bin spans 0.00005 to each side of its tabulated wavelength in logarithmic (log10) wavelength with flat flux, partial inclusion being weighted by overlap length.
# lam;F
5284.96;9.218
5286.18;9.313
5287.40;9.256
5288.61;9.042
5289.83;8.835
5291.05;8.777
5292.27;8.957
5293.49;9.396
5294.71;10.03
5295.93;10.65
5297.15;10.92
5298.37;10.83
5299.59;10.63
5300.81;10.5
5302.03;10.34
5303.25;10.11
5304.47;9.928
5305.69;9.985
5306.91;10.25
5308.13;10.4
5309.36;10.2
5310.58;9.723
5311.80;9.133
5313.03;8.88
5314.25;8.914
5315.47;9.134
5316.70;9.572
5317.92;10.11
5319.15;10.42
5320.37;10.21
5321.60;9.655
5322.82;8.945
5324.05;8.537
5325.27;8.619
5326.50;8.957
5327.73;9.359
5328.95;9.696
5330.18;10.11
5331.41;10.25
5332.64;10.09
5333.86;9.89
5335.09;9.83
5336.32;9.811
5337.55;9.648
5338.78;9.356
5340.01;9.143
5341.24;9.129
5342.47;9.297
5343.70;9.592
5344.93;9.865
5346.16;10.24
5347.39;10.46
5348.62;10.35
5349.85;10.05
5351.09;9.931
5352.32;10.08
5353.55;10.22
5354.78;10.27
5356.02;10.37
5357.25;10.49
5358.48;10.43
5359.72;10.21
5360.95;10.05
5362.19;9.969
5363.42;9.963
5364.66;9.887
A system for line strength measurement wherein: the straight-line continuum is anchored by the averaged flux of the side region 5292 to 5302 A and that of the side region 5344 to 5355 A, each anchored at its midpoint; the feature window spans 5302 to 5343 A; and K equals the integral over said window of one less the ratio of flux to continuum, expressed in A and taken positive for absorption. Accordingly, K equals 2.38 A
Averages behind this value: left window 10.3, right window 10.1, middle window 9.63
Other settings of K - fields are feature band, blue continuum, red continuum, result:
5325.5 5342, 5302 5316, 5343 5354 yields 0.6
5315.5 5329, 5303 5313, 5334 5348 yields 0.5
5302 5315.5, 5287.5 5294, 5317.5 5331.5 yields -0.7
